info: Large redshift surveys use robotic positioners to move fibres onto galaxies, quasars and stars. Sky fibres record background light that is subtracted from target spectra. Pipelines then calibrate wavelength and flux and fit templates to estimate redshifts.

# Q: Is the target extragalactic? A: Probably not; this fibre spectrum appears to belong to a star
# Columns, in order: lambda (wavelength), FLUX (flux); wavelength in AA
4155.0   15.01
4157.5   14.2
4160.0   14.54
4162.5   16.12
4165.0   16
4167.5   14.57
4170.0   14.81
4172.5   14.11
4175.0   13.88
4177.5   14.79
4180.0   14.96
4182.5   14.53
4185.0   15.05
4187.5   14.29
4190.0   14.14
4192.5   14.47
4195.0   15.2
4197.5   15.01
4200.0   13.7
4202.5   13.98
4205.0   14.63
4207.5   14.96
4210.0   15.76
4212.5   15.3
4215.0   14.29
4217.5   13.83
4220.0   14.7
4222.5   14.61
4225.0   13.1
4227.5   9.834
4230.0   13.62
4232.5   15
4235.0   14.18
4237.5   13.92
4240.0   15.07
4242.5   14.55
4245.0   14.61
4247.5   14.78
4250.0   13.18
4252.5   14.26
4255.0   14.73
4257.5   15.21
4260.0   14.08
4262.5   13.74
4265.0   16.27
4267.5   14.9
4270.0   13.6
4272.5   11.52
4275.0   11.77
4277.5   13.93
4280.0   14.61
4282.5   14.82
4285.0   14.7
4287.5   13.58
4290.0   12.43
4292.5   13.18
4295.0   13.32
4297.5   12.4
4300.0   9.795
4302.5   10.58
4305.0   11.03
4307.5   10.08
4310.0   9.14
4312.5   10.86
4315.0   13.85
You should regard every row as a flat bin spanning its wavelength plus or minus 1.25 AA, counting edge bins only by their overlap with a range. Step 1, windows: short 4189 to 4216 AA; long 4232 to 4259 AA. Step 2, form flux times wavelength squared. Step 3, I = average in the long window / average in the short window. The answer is 1.0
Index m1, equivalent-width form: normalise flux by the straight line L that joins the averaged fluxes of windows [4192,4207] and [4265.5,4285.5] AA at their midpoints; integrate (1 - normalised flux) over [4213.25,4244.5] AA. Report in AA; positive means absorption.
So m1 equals 0.7 AA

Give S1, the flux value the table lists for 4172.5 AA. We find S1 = 14.11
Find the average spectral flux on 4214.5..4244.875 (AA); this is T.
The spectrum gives 13.9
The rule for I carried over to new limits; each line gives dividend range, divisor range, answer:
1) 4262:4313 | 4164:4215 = 0.90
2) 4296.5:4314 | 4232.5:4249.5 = 0.75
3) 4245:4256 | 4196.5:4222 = 1.00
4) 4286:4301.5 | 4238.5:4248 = 0.87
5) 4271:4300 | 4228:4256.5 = 0.94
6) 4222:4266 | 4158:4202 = 0.99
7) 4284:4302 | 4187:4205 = 0.92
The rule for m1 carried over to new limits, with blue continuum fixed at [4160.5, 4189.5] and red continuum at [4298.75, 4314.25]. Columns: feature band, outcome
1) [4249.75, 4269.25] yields -4.3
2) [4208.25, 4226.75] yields -1.4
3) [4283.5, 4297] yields -3.1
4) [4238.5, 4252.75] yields -2.3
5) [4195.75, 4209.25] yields -0.6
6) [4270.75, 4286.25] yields -3.1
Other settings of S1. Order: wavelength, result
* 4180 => 14.96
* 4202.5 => 13.98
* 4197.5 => 15.01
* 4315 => 13.85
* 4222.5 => 14.61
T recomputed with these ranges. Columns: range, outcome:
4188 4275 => 14.2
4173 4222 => 14.6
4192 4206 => 14.5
